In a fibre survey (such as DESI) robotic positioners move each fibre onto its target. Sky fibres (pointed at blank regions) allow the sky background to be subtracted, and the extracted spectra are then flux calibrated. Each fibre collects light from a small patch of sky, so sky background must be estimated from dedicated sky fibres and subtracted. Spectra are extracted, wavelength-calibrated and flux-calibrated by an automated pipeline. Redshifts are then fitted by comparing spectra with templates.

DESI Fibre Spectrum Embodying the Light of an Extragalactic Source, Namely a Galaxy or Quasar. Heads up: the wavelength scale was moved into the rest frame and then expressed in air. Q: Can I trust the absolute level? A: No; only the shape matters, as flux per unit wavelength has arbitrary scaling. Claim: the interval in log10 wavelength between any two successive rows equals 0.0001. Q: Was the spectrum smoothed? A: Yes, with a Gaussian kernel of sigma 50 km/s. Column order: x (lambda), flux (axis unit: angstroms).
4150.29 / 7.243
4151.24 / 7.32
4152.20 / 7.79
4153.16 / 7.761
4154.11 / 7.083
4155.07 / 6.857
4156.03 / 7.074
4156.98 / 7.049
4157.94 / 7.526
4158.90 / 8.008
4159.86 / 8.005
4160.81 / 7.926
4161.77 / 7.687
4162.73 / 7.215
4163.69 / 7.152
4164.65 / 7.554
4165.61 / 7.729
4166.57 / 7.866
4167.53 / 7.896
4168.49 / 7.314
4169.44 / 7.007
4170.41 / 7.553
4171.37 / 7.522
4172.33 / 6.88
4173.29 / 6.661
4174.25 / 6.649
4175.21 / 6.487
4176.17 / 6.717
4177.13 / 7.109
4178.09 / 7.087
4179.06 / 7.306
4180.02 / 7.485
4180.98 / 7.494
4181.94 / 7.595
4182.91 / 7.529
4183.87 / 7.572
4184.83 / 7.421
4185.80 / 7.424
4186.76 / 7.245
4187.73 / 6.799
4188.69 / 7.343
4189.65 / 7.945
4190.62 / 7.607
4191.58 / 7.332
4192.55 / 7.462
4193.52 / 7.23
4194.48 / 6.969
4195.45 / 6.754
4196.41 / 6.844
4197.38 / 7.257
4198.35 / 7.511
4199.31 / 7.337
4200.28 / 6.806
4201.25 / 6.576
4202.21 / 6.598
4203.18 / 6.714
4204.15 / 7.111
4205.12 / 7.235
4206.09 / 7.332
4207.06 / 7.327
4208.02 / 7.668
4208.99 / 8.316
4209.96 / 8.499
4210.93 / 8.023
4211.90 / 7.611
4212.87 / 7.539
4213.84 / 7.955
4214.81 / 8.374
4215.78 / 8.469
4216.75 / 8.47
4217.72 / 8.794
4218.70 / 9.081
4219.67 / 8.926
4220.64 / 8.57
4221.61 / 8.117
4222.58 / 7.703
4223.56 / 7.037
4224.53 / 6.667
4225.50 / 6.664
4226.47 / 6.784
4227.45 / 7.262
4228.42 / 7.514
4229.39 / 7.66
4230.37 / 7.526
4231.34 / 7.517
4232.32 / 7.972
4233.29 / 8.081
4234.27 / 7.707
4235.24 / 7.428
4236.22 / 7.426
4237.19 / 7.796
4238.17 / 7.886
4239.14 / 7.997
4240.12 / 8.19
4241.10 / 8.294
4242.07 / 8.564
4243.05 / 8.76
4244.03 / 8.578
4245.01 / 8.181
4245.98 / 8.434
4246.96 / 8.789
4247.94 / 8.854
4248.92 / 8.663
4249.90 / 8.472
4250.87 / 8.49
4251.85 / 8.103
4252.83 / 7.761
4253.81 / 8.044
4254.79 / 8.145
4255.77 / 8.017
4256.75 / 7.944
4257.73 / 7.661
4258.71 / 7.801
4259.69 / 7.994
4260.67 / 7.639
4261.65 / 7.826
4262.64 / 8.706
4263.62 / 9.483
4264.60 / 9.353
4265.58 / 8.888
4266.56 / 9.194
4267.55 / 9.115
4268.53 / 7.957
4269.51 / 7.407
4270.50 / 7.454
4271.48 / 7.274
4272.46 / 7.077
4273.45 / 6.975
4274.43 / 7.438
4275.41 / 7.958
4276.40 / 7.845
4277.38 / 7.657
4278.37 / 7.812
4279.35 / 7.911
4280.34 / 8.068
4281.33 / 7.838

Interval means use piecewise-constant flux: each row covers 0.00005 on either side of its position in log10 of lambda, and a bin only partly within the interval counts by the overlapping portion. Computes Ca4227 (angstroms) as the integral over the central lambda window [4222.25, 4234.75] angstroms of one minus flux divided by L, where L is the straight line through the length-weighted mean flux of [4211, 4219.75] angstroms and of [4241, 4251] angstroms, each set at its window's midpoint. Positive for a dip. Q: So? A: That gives 1.5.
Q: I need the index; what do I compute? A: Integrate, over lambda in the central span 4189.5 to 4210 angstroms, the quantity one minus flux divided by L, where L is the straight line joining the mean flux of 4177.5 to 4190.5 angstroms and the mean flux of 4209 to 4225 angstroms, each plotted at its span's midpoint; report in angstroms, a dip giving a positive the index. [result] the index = 1.3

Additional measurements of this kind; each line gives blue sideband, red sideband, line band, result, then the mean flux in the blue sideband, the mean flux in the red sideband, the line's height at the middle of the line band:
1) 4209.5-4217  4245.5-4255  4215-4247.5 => 1.06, 8.11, 8.38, 8.24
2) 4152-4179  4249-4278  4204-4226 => -0.59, 7.32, 8.07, 7.7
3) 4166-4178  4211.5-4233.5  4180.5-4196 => 0.02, 7.15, 7.84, 7.37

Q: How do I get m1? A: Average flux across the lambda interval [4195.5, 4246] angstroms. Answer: 7.73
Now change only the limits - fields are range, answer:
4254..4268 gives 8.4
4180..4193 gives 7.45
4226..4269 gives 8.15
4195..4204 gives 6.94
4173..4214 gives 7.29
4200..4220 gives 7.78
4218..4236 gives 7.68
